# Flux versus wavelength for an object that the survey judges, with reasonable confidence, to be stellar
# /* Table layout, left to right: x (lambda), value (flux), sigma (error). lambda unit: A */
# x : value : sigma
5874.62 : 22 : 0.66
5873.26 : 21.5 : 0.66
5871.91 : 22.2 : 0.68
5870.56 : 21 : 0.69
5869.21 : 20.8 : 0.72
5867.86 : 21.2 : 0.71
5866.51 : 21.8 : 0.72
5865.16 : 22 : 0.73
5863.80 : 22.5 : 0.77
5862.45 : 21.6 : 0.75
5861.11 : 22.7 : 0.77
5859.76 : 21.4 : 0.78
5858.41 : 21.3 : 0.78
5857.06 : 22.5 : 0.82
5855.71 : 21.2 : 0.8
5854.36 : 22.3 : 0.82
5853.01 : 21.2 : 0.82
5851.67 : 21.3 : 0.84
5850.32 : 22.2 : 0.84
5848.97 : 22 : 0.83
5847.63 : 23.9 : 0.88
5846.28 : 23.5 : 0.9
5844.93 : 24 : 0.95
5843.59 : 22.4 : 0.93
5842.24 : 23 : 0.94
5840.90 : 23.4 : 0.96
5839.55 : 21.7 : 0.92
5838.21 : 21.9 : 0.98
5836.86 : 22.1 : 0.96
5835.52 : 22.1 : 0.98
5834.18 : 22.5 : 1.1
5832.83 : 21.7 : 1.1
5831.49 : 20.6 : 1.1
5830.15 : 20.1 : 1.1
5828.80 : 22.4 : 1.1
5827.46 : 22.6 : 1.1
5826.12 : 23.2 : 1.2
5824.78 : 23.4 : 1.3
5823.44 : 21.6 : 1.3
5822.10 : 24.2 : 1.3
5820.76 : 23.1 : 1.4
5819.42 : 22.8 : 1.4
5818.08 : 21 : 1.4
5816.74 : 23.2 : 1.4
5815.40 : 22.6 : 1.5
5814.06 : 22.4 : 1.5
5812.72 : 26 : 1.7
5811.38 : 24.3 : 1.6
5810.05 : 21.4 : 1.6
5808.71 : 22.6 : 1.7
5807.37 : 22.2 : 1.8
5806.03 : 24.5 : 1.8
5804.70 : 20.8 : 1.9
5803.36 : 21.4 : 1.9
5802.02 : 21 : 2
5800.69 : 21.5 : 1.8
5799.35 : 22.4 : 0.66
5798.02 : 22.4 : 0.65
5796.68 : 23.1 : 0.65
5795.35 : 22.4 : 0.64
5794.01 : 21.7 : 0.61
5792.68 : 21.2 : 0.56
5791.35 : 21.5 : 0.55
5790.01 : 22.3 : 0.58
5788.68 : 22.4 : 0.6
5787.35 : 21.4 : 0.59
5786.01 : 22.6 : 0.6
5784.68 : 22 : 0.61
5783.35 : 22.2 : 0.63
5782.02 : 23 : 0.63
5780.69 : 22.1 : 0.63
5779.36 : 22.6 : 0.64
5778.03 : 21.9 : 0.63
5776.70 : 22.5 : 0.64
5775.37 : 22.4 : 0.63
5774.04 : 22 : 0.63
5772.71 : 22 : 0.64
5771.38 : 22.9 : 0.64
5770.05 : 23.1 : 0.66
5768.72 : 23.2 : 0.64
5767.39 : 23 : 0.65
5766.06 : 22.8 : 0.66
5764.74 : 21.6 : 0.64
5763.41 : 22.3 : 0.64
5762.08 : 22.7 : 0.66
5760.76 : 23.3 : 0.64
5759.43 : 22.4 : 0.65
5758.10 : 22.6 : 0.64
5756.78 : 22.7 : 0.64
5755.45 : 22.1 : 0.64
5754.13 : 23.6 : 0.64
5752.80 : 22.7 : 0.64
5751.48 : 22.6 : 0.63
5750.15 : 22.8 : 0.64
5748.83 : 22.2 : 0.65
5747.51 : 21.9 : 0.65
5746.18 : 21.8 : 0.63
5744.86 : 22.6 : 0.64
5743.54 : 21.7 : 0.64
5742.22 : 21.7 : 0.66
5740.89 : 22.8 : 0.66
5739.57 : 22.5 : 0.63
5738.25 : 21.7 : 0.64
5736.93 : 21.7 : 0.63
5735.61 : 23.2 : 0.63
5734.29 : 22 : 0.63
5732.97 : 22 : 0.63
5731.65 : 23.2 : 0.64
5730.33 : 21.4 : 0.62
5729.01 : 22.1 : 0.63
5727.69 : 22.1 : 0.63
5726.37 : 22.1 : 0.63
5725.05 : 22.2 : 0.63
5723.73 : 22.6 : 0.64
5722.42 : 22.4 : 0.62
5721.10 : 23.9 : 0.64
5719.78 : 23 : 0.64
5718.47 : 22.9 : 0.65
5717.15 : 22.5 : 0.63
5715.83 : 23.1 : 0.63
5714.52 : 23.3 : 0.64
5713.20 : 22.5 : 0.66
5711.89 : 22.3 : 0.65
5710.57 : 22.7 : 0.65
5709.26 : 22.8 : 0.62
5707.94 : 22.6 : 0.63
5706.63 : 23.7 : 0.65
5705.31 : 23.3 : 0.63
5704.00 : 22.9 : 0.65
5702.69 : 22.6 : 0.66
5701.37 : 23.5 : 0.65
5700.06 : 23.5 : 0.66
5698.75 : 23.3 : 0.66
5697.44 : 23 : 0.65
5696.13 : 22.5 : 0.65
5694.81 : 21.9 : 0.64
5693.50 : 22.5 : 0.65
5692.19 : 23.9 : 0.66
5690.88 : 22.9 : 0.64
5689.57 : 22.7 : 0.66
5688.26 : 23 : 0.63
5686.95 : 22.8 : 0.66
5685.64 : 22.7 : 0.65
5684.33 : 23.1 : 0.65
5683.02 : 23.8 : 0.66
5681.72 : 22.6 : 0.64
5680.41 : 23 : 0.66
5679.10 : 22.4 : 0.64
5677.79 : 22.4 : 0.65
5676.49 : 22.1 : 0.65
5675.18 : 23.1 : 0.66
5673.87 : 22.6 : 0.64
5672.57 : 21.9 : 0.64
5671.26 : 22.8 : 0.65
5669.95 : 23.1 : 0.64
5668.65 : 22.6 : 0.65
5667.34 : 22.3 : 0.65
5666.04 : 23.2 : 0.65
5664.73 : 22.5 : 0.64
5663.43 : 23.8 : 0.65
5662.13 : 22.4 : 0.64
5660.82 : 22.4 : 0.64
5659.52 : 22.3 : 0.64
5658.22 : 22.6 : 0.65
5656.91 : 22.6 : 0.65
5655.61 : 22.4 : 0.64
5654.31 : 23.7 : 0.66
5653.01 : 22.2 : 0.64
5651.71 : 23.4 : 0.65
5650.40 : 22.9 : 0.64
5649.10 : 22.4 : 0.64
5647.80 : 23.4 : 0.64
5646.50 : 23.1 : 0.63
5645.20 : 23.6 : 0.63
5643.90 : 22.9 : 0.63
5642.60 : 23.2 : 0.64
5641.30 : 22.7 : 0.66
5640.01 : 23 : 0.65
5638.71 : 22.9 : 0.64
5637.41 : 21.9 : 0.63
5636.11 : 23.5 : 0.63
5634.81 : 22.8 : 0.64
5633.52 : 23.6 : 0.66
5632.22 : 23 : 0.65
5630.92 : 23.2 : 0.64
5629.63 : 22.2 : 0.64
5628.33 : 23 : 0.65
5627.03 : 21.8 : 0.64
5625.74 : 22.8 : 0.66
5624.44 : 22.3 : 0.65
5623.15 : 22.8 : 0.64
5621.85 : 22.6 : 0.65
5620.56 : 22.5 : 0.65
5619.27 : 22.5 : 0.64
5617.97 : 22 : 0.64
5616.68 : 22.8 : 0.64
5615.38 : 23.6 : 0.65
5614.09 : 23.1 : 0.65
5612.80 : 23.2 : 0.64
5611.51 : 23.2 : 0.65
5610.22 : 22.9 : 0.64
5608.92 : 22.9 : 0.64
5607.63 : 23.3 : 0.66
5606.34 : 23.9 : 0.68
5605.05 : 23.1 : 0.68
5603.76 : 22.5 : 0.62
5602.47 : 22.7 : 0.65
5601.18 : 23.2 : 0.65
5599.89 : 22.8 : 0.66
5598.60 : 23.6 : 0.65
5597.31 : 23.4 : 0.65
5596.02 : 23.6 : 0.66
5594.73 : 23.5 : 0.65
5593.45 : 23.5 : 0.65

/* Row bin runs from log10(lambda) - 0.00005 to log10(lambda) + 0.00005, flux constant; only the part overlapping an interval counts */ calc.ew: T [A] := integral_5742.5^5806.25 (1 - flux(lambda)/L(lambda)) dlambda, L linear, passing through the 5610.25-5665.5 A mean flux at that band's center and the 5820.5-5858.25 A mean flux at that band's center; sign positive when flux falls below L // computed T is 0.5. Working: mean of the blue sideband 22.8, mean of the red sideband 22.3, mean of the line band 22.3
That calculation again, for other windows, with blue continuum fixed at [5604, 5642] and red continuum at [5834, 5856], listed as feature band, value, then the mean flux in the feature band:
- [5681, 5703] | -0.2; 23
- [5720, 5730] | 0.1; 22.5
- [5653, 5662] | 0.1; 22.6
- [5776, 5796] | 0.4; 22.1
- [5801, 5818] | -0.1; 22.6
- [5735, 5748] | 0.3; 22.2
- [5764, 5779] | 0.0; 22.5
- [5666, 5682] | 0.1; 22.6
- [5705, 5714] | -0.1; 22.8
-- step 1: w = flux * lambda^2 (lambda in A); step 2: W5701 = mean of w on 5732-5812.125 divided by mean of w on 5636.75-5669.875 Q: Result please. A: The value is 1.02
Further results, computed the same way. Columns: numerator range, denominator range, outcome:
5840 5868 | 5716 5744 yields 1.04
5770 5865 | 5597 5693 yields 1.04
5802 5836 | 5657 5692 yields 1.04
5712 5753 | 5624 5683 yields 1.01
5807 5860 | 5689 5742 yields 1.03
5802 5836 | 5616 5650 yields 1.05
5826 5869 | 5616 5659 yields 1.04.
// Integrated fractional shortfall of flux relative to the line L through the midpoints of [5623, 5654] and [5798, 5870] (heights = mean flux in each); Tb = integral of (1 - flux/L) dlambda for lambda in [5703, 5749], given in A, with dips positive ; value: 0.2 A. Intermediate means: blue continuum 22.9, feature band 22.5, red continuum 22.3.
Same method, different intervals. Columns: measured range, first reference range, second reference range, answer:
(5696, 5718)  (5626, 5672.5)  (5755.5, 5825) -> -0.3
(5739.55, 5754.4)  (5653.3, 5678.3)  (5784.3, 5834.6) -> 0.1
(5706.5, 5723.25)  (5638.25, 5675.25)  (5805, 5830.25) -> 0.0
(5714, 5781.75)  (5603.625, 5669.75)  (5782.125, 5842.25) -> 0.1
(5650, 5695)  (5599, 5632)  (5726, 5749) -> -0.5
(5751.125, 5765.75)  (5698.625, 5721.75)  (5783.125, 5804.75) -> -0.1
